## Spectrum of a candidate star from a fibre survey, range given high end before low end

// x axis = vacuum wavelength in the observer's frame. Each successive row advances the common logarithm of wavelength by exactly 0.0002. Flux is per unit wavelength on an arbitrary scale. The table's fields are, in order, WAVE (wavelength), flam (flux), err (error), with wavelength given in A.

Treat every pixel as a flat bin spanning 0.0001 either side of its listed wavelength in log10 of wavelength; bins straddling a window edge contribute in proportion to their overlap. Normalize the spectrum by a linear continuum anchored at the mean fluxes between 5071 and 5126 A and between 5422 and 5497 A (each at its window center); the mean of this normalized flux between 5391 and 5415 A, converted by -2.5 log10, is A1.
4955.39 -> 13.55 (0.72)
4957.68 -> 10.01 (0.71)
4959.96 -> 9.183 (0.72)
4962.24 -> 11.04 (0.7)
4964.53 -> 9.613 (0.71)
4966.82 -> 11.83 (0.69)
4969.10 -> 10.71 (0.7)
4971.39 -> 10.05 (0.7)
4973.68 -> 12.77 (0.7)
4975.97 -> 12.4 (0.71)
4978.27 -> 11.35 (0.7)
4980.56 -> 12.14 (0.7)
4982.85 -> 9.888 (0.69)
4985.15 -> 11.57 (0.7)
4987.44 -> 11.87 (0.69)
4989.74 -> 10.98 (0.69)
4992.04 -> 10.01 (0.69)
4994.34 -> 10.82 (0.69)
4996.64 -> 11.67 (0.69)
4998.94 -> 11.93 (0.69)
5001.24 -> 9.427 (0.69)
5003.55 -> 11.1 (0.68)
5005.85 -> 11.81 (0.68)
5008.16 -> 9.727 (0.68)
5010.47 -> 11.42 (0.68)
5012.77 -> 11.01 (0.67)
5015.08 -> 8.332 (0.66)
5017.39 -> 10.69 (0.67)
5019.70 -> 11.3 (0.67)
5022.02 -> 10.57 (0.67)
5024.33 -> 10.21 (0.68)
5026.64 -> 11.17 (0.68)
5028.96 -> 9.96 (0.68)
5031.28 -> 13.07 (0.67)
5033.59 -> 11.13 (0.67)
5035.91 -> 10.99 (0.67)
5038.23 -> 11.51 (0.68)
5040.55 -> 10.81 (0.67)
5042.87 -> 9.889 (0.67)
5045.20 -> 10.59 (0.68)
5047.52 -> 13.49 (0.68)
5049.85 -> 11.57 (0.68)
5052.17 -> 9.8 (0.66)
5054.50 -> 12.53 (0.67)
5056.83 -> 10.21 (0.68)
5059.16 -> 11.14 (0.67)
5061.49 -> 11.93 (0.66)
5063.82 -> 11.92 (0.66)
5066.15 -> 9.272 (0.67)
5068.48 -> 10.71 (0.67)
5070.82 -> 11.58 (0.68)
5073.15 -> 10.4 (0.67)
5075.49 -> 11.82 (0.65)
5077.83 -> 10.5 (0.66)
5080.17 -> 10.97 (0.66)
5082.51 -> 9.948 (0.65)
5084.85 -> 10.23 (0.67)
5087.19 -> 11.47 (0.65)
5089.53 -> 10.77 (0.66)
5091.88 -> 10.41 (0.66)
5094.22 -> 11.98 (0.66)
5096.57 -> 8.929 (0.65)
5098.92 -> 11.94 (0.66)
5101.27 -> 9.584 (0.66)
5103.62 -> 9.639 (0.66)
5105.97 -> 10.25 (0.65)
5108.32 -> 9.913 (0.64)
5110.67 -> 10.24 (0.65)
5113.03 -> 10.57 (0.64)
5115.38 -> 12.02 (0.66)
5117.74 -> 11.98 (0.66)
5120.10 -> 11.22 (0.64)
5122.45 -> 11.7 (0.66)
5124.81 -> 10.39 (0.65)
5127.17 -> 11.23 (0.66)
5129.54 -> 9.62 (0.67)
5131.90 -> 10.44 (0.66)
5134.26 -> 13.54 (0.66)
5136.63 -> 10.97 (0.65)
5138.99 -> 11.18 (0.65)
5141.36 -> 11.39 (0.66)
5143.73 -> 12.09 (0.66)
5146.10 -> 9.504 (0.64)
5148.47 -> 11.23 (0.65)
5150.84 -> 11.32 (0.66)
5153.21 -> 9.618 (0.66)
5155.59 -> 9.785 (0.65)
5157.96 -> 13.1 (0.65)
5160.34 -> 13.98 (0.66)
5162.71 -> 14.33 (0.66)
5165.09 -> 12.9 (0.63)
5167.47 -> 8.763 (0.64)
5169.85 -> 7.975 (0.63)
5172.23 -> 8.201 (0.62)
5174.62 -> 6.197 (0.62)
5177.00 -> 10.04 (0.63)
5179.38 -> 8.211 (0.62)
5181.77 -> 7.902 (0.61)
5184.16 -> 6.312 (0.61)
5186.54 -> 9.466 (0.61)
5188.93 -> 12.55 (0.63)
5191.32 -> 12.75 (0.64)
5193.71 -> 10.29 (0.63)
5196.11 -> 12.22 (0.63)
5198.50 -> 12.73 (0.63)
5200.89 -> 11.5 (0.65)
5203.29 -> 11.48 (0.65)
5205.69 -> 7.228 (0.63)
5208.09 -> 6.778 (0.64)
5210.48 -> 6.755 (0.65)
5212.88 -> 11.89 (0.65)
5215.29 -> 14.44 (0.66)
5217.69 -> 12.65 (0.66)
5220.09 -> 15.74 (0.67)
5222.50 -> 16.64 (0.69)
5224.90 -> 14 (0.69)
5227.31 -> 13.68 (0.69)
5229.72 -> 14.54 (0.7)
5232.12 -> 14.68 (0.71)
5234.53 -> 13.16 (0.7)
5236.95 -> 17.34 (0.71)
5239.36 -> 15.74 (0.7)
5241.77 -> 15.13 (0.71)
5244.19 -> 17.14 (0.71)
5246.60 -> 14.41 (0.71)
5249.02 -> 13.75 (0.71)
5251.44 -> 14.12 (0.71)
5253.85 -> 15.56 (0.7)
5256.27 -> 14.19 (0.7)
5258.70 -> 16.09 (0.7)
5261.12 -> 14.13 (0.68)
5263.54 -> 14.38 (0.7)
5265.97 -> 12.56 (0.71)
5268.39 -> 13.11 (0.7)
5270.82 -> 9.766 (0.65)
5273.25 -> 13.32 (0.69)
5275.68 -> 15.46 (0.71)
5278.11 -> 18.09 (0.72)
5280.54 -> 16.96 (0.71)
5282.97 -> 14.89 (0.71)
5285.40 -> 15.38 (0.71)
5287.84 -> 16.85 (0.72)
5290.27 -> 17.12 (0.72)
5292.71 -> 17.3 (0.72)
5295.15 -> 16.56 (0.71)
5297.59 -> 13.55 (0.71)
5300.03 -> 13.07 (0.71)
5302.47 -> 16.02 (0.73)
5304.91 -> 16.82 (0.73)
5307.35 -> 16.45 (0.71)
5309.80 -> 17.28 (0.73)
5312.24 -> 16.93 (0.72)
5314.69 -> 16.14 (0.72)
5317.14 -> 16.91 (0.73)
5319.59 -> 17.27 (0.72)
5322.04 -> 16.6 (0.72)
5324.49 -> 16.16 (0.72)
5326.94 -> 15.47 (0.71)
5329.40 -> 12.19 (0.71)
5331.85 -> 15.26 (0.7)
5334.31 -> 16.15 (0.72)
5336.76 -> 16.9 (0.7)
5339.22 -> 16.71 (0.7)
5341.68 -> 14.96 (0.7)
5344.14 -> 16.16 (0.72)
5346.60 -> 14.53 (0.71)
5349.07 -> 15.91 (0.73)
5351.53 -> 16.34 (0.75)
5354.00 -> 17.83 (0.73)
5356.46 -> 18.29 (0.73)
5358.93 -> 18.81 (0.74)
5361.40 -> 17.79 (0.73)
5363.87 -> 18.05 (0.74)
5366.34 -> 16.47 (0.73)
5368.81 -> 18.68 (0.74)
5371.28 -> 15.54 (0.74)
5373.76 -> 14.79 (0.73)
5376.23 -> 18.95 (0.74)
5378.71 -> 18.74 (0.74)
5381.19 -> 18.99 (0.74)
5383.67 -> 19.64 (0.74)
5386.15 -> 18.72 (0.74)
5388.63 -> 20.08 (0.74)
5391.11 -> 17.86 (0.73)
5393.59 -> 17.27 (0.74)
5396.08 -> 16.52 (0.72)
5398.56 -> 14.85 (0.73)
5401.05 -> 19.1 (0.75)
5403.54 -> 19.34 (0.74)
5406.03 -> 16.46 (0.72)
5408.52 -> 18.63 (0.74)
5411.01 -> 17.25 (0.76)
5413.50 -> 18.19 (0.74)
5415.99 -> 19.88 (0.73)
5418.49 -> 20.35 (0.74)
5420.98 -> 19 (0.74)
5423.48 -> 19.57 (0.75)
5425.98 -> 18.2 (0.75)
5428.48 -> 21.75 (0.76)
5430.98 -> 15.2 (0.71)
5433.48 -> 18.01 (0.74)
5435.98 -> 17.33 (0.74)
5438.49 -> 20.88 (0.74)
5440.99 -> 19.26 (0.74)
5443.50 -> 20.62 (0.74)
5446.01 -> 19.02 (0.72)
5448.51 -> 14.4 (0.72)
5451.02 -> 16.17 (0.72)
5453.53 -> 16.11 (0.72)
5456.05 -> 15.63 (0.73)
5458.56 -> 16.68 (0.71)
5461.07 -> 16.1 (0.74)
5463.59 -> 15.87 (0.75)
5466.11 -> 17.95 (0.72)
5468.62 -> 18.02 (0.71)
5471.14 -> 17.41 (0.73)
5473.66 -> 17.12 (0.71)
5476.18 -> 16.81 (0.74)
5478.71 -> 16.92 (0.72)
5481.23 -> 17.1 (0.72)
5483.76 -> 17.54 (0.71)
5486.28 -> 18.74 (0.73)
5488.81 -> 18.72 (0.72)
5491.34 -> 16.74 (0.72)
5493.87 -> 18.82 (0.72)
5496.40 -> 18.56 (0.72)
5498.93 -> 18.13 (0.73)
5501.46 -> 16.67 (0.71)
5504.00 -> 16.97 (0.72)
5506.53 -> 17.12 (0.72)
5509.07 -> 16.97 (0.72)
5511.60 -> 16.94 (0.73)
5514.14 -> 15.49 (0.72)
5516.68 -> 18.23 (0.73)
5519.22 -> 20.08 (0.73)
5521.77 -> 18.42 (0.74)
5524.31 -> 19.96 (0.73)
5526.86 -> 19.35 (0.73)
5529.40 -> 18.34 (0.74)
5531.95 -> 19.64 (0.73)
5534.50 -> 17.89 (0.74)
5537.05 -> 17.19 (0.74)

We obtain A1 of -0.060 mag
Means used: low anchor 10.8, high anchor 17.7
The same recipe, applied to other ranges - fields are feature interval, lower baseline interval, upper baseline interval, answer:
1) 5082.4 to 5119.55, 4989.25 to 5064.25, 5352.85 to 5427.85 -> 0.17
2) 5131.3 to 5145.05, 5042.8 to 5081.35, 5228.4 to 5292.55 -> 0.09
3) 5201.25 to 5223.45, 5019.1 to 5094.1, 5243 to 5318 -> 0.22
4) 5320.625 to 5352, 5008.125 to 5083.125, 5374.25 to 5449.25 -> 0.09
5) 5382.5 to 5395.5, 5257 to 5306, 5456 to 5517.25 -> -0.15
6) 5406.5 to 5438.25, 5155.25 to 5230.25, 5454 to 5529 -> -0.16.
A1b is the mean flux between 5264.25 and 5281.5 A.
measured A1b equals 14.1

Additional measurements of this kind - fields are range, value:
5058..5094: 10.9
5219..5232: 14.9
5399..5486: 17.9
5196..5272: 13.4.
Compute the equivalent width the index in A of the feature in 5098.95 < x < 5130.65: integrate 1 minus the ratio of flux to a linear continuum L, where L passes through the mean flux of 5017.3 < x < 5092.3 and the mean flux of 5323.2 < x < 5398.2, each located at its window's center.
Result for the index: 3.85 A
